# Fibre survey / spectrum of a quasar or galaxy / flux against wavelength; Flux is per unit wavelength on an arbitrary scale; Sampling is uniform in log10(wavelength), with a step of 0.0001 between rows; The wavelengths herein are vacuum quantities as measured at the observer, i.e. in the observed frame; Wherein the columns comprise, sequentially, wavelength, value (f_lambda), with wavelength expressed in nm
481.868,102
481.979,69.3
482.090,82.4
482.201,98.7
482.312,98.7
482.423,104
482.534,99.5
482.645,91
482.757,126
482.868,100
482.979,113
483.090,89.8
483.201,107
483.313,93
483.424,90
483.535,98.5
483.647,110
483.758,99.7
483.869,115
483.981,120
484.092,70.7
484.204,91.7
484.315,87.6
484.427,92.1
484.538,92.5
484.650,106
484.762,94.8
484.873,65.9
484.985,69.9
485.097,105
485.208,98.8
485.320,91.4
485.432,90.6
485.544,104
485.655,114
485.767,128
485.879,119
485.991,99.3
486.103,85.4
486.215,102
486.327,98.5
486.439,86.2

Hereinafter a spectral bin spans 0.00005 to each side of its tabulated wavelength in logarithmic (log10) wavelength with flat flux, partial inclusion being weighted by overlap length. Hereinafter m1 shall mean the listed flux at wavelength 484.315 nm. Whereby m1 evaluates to 87.6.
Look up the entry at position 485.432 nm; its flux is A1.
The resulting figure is 90.6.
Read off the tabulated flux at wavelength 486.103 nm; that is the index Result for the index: 85.4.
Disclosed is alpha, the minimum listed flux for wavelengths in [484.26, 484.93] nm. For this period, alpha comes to 65.9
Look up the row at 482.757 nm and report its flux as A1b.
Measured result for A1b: 126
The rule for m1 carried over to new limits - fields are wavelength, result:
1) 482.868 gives 100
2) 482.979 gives 113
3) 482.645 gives 91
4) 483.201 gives 107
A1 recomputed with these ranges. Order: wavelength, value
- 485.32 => 91.4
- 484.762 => 94.8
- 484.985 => 69.9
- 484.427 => 92.1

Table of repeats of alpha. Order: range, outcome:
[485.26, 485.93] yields 90.6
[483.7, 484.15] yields 70.7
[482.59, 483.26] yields 89.8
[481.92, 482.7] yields 69.3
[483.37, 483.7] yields 90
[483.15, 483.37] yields 93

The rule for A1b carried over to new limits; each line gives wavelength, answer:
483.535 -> 98.5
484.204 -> 91.7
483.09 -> 89.8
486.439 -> 86.2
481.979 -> 69.3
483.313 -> 93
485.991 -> 99.3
